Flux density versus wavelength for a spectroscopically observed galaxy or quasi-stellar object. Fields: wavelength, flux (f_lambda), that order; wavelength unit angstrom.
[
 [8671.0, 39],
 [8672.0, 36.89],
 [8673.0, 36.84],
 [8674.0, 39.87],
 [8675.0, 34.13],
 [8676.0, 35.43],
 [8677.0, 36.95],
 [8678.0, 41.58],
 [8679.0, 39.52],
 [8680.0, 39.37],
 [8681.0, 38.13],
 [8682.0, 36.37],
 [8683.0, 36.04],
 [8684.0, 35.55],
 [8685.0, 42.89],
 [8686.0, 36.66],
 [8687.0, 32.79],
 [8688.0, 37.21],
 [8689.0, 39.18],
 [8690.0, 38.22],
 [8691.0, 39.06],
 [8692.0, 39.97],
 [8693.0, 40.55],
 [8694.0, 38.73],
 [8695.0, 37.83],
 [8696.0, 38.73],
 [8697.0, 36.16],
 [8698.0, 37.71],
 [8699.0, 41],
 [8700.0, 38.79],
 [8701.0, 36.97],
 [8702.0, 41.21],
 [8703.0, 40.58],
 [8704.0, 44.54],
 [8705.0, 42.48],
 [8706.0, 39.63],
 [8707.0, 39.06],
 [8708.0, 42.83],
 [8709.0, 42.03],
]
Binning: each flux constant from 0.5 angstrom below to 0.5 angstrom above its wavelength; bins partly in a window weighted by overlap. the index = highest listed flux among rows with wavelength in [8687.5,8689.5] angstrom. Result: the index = 39.18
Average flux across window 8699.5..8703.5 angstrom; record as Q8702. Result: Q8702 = 39.4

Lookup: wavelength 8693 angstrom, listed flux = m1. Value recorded 40.55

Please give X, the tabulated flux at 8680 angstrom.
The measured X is 39.37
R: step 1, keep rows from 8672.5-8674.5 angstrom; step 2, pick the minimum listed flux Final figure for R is 36.84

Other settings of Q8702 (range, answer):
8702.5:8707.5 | 41.3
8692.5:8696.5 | 39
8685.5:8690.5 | 36.8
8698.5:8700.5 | 39.9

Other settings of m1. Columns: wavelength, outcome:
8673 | 36.84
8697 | 36.16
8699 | 41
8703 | 40.58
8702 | 41.21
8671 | 39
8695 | 37.83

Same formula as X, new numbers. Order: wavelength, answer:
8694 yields 38.73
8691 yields 39.06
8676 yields 35.43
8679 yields 39.52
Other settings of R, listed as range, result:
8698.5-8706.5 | 36.97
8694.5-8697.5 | 36.16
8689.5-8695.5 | 37.83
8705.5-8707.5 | 39.06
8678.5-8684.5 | 35.55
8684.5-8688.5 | 32.79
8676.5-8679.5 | 36.95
